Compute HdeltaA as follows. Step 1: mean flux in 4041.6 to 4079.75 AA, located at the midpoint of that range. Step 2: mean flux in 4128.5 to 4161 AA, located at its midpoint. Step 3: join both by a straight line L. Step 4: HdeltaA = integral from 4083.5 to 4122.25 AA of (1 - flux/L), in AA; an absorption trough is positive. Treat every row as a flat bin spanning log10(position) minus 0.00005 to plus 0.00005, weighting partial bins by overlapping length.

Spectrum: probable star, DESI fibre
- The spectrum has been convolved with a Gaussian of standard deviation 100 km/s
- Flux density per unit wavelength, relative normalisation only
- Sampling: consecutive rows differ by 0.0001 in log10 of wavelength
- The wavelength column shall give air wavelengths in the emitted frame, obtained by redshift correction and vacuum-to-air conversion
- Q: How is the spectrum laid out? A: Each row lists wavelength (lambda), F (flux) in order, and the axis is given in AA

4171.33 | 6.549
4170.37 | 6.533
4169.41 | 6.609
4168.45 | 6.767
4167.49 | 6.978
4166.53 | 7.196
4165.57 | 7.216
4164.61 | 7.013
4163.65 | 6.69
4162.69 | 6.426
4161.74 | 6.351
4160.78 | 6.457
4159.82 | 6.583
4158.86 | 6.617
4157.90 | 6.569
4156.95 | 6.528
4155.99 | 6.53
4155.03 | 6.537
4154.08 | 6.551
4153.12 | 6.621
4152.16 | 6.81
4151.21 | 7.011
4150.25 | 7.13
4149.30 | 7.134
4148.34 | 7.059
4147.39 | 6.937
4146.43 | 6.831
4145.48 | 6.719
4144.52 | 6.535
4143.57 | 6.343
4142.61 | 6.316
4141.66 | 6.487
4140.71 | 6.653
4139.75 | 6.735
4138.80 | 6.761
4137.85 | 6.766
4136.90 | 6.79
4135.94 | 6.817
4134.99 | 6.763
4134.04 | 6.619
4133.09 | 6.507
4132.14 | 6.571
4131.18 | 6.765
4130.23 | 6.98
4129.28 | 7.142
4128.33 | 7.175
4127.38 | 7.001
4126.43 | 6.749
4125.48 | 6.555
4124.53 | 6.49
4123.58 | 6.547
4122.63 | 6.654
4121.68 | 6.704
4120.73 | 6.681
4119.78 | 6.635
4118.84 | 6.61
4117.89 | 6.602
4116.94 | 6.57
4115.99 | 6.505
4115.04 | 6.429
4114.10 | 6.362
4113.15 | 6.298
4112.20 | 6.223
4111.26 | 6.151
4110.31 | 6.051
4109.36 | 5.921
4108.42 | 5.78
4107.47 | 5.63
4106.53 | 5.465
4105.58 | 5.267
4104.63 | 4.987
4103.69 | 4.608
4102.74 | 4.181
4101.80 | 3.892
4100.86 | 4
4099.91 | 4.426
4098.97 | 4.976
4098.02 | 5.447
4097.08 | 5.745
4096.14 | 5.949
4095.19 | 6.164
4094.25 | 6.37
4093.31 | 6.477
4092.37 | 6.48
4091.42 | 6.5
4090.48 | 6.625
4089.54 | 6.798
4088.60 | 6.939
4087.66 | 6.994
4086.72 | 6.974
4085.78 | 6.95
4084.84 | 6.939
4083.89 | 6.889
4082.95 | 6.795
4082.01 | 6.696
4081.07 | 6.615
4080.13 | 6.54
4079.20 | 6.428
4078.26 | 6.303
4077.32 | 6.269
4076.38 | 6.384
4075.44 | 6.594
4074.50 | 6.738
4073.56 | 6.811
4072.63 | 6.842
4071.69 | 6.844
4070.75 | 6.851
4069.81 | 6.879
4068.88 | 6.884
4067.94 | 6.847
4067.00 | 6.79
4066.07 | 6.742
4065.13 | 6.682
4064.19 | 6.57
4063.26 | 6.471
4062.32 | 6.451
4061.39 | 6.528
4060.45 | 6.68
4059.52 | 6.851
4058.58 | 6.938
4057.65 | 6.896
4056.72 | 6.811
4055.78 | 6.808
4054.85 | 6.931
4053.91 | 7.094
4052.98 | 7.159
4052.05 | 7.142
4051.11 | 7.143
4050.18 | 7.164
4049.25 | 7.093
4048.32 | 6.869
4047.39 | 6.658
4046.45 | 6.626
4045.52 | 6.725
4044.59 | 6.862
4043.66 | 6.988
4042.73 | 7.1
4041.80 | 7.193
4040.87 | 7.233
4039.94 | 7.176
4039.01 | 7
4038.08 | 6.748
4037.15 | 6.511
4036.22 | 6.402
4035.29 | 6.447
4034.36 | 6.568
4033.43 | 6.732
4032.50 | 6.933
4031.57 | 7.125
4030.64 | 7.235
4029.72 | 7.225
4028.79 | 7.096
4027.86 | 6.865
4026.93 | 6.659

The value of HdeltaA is 4.17 AA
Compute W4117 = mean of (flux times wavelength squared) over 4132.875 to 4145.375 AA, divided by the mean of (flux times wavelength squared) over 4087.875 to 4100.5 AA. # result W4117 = 1.12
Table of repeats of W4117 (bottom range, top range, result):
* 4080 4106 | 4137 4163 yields 1.15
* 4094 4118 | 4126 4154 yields 1.23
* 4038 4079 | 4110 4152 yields 1.01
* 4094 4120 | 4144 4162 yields 1.21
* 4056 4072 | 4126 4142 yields 1.04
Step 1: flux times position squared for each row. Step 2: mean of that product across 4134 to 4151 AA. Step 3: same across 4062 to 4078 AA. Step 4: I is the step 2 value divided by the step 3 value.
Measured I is 1.0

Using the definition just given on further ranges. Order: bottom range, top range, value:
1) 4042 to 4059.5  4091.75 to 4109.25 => 0.79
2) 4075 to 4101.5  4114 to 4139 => 1.09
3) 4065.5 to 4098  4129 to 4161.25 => 1.04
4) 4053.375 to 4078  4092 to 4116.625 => 0.85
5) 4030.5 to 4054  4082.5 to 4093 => 1.01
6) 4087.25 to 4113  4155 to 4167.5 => 1.21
